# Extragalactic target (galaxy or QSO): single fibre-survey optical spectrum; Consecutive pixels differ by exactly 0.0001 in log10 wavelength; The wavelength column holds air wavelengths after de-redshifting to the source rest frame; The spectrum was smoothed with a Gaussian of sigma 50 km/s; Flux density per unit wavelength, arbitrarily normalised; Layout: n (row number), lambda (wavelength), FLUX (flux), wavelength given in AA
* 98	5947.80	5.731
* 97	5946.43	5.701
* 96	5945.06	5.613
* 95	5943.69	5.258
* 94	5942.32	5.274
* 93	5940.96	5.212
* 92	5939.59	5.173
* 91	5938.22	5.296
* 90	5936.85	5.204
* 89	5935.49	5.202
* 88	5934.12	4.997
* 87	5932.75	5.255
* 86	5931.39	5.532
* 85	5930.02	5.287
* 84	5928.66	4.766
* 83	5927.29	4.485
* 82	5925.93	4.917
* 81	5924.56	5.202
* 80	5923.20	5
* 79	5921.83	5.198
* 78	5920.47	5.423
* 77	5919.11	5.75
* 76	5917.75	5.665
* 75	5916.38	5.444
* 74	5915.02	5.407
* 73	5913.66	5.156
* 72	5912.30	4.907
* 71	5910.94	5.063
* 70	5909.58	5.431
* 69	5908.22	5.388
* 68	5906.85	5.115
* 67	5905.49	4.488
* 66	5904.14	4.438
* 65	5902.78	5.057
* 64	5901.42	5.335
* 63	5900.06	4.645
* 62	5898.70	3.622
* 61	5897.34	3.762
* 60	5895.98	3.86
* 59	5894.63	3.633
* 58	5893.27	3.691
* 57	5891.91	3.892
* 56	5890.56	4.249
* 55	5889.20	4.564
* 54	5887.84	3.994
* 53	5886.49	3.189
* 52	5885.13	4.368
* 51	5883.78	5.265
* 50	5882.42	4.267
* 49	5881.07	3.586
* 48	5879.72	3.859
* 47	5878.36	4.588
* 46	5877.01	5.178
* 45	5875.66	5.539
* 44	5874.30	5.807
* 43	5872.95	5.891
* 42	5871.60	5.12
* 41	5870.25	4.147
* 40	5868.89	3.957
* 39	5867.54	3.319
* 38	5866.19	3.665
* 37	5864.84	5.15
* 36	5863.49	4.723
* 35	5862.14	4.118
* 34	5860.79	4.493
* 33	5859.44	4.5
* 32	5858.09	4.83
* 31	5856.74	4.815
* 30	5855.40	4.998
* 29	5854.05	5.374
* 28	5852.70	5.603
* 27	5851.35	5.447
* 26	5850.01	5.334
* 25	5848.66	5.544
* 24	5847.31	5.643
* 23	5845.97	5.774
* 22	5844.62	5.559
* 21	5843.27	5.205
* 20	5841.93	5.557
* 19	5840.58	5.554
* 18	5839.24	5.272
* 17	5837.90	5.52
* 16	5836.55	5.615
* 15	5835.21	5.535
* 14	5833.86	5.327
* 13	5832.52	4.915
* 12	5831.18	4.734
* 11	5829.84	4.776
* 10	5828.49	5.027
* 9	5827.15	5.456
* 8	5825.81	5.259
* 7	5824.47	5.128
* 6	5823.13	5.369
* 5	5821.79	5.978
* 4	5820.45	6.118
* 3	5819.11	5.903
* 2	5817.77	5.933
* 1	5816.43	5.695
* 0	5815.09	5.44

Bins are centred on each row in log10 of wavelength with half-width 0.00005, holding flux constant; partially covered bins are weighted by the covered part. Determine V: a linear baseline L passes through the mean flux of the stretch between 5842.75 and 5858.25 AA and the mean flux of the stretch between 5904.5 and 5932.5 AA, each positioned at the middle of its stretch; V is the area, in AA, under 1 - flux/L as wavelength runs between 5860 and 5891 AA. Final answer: 4.75 AA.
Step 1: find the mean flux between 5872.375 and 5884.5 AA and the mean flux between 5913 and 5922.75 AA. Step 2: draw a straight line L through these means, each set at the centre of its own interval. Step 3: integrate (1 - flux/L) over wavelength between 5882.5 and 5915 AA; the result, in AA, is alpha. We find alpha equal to 4.2 AA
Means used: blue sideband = 4.88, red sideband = 5.42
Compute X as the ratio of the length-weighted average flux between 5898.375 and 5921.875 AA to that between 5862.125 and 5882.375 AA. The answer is 1.11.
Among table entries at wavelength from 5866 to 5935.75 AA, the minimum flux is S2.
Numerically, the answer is 3.189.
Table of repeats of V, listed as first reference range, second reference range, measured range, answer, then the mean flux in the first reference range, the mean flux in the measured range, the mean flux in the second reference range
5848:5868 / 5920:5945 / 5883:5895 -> 2.1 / 4.81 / 4.1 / 5.16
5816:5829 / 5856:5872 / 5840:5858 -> -2.1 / 5.59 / 5.4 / 4.39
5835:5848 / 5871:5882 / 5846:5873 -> 2.0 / 5.52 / 4.83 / 4.93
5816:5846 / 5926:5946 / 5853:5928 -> 8.5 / 5.43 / 4.69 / 5.18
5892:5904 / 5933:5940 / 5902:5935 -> -3.1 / 4.19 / 5.14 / 5.18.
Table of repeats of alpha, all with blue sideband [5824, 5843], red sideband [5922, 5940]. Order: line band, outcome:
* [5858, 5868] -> 1.7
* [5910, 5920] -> -0.4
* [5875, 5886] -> 1.3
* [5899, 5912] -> 0.5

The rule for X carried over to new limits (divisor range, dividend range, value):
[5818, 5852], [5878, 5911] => 0.80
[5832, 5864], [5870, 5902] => 0.85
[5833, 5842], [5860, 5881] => 0.84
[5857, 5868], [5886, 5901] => 0.90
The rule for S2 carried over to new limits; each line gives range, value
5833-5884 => 3.319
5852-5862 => 4.493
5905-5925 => 4.488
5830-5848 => 4.734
